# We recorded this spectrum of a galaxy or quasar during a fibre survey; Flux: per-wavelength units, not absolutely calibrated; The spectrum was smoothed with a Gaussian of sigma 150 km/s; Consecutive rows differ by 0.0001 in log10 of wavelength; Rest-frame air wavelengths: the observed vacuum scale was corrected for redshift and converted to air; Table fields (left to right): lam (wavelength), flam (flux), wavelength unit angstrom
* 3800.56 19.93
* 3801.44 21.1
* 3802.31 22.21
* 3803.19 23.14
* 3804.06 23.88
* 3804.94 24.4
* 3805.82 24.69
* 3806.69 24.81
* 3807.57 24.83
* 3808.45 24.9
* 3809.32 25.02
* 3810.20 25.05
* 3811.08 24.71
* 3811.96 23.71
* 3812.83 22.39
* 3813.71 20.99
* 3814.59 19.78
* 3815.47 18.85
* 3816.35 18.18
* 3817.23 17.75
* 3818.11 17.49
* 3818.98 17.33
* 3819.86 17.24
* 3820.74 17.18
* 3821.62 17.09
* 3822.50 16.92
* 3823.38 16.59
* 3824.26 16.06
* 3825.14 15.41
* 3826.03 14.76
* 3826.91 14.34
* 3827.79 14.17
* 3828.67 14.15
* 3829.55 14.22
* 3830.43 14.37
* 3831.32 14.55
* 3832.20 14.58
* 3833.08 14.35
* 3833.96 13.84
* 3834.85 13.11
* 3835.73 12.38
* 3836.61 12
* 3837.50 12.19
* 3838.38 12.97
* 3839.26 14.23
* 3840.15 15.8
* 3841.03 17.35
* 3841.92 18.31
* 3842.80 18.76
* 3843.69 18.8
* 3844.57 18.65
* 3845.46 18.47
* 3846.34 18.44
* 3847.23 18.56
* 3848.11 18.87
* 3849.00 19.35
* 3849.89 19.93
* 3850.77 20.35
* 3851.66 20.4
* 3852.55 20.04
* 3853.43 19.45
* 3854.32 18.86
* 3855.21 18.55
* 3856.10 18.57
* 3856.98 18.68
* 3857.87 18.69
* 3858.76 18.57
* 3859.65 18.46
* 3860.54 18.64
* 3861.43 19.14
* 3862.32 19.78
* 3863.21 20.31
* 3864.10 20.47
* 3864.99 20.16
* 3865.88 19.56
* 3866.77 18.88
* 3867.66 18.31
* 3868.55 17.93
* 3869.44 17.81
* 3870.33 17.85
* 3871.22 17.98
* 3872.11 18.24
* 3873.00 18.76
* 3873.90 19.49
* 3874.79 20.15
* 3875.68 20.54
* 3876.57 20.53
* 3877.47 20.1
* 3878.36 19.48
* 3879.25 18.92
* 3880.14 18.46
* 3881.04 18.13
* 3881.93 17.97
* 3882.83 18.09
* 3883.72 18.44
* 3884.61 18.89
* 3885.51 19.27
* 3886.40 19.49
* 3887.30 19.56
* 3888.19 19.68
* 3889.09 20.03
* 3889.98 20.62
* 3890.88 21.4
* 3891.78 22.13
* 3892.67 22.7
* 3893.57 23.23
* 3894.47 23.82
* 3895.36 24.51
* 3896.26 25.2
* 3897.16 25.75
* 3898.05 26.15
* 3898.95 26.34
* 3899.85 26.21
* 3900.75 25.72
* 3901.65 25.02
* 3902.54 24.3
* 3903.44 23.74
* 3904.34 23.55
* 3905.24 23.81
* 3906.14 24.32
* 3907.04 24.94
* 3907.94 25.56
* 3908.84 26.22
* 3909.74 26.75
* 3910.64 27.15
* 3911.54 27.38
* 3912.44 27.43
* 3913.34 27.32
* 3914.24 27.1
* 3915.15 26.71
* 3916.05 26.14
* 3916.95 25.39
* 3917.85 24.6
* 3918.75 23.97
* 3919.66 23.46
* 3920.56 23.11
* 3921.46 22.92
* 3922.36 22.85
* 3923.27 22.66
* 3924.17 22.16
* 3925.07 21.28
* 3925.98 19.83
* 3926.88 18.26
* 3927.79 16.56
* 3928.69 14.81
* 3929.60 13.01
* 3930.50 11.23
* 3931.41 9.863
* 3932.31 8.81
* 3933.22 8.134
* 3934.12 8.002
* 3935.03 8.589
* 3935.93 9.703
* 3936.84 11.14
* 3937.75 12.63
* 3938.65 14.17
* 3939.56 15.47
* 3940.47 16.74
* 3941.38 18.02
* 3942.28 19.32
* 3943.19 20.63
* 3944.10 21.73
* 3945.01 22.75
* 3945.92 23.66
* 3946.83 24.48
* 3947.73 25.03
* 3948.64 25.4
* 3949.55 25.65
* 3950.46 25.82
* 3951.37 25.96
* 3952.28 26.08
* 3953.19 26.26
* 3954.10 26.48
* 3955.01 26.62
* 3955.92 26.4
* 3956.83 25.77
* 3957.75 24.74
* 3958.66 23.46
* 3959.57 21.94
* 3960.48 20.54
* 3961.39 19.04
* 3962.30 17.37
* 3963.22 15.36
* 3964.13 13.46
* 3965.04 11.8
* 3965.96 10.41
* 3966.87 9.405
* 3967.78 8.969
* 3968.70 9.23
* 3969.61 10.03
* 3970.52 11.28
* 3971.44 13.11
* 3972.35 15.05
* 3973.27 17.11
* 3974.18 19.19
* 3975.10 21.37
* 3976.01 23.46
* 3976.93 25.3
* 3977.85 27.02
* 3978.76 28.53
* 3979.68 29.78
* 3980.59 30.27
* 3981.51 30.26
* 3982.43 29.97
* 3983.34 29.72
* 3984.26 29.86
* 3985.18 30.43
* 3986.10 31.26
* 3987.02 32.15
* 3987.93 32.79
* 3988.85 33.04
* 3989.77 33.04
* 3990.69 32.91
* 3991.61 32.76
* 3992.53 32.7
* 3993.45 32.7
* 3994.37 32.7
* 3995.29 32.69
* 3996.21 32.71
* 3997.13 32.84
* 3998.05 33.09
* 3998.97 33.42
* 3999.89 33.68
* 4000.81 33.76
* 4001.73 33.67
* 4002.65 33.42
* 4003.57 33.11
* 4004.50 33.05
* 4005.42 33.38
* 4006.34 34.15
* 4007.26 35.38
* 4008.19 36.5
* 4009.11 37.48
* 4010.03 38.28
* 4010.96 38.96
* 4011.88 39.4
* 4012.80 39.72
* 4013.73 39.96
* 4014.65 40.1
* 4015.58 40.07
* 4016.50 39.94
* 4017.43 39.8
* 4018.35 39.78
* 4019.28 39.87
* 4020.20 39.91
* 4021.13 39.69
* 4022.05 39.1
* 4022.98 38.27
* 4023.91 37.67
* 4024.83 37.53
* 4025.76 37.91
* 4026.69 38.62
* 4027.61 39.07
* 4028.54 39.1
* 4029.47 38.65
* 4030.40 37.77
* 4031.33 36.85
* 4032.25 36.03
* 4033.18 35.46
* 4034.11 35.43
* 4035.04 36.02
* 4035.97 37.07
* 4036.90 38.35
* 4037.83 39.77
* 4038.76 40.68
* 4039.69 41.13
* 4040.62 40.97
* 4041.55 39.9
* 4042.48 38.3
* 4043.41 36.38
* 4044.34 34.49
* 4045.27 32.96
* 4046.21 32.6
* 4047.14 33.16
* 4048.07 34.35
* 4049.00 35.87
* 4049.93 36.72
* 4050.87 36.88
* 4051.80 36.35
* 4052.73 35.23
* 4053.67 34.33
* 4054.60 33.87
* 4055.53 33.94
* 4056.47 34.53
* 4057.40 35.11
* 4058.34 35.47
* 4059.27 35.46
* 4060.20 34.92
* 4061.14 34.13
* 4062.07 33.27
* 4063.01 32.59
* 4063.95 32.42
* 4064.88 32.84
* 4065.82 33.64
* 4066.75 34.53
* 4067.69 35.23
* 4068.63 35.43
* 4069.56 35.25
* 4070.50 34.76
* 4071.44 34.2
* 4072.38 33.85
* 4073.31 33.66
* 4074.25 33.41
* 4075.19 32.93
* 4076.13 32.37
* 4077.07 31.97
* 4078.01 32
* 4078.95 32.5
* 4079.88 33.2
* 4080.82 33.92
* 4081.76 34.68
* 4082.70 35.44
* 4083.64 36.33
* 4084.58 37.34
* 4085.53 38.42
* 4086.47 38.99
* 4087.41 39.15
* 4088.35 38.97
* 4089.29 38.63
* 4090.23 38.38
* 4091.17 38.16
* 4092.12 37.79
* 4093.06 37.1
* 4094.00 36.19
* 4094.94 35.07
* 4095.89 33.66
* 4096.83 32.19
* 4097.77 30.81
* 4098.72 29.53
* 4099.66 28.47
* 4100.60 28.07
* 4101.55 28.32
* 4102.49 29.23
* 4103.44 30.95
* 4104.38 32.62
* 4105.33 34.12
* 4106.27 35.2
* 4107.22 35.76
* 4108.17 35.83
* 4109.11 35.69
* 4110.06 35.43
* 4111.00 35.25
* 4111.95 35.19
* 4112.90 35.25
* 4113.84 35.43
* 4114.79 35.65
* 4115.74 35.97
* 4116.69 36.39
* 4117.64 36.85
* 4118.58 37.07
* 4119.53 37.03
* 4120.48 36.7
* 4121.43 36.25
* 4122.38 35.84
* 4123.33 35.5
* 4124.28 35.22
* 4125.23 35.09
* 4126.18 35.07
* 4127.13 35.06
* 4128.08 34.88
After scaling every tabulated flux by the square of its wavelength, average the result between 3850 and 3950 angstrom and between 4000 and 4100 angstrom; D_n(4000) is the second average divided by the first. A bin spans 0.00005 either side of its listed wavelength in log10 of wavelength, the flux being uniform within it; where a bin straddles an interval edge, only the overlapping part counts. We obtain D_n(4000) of 1.90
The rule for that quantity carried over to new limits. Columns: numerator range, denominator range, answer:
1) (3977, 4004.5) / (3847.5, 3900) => 1.68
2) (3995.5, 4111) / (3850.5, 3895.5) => 1.99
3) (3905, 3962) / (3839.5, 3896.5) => 1.13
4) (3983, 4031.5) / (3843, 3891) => 2.01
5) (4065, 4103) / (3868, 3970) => 1.83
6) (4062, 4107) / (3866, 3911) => 1.74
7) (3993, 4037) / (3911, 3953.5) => 1.91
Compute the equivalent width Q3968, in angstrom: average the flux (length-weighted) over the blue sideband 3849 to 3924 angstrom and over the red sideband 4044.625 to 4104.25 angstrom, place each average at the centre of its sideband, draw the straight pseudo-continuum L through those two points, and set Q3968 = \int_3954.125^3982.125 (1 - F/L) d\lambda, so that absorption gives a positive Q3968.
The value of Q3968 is 7.7 angstrom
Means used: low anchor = 21.7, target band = 19.7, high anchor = 34.3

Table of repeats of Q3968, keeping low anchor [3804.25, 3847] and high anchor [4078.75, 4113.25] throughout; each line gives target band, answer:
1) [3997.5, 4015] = -4.0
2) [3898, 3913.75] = -1.9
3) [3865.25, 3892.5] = 2.5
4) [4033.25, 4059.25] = -3.9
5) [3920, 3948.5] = 8.7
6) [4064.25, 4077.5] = -0.3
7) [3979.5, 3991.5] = -1.5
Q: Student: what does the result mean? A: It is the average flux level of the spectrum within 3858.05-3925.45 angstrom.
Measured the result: 22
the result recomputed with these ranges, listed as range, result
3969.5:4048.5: 33.7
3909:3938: 19.4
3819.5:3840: 14.6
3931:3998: 22.2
